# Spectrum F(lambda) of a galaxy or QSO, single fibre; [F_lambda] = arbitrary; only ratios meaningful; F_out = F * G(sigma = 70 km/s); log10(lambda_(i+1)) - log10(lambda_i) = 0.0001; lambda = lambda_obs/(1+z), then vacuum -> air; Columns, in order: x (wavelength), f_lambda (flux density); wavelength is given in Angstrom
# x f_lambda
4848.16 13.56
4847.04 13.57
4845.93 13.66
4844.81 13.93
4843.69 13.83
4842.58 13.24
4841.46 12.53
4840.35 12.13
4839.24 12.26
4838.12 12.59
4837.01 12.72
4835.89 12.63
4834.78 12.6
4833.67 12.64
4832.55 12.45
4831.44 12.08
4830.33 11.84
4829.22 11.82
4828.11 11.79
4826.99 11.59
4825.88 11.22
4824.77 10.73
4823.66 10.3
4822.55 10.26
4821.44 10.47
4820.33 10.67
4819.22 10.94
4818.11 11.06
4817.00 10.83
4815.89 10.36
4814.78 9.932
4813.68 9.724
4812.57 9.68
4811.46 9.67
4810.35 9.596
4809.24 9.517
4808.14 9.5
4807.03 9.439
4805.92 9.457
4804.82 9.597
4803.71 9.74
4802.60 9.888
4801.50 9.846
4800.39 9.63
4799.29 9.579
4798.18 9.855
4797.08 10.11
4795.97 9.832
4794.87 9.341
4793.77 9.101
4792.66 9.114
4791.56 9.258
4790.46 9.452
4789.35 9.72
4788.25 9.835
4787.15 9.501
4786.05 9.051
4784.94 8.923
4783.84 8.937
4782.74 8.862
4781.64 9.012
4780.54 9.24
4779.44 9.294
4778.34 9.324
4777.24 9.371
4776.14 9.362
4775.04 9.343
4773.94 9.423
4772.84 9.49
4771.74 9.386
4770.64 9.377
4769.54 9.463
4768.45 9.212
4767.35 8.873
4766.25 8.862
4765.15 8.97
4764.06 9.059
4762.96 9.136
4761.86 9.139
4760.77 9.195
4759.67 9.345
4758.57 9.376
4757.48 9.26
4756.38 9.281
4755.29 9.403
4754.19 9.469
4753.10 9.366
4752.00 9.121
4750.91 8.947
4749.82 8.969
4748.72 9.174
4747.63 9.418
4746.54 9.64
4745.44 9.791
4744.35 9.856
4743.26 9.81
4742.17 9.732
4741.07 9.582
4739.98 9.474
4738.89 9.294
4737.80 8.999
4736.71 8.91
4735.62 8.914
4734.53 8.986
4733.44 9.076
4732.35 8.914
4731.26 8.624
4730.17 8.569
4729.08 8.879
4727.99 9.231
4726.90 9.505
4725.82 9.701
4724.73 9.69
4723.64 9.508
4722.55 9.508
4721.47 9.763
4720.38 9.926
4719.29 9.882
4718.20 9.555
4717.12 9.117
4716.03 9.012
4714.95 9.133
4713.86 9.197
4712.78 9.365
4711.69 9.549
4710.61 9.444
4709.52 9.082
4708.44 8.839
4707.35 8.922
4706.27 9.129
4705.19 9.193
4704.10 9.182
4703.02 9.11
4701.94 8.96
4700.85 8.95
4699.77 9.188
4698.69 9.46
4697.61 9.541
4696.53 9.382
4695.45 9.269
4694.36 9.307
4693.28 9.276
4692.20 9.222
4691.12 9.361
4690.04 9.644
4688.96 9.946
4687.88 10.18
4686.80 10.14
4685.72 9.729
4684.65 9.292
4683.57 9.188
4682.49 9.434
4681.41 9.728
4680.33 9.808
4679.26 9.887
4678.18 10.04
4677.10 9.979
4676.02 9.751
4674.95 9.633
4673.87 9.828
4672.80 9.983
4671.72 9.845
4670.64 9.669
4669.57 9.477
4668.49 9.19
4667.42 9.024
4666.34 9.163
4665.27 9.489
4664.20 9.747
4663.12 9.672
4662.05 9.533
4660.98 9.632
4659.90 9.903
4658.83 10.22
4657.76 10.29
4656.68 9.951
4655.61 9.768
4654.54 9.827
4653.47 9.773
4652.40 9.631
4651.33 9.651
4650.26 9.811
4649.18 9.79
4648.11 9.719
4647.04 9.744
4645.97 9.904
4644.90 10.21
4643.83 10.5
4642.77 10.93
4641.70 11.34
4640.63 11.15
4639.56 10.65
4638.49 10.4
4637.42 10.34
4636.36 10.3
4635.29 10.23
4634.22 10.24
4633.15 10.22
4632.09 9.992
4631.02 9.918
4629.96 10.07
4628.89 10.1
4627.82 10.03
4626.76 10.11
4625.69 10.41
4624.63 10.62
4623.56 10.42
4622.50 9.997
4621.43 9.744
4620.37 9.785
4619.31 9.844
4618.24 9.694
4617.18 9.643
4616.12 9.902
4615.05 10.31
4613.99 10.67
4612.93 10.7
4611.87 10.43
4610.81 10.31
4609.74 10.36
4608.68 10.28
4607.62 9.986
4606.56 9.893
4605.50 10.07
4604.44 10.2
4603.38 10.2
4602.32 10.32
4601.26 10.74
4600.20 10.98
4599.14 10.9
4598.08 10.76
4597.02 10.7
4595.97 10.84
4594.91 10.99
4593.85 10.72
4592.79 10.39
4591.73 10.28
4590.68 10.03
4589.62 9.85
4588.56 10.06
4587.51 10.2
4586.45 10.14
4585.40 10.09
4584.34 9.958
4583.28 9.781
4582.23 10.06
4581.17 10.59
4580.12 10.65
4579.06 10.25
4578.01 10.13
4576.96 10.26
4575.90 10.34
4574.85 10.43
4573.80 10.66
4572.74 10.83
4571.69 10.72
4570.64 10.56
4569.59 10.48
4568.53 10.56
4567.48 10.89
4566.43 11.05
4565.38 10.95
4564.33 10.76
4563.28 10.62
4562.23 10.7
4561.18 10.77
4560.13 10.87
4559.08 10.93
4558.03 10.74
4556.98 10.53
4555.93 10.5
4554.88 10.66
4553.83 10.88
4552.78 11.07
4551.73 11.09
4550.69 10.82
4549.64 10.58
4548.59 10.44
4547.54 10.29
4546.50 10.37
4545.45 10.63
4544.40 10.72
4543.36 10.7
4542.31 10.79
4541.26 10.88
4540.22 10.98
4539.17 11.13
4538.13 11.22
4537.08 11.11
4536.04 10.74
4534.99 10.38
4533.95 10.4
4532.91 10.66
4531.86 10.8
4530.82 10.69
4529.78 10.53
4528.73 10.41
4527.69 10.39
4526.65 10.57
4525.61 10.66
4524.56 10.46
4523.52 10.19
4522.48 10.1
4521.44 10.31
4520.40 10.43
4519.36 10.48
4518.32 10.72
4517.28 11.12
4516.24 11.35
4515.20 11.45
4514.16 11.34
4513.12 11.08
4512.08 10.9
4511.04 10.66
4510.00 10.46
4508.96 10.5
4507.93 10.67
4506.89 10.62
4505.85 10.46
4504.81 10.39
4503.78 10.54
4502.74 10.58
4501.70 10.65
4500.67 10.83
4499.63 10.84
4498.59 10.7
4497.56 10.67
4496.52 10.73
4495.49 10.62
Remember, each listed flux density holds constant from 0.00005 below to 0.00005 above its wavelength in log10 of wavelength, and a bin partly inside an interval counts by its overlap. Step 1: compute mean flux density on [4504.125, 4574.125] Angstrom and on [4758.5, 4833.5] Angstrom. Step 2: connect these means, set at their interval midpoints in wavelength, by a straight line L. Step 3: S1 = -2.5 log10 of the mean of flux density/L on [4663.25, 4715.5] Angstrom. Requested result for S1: 0.08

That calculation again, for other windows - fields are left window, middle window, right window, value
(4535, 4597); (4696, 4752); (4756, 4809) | 0.05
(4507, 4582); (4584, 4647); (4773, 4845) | 0.03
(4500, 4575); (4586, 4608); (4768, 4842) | 0.02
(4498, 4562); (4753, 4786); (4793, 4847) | 0.19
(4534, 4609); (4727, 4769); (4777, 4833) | 0.10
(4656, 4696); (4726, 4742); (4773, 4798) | 0.05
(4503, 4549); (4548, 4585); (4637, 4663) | -0.01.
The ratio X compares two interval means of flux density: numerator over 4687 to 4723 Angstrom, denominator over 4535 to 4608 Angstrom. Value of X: 0.89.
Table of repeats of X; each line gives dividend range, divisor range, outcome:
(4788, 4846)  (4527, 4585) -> 1.02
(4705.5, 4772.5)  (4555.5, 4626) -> 0.89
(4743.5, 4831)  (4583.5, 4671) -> 0.96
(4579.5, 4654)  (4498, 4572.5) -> 0.96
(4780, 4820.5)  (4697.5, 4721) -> 1.04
